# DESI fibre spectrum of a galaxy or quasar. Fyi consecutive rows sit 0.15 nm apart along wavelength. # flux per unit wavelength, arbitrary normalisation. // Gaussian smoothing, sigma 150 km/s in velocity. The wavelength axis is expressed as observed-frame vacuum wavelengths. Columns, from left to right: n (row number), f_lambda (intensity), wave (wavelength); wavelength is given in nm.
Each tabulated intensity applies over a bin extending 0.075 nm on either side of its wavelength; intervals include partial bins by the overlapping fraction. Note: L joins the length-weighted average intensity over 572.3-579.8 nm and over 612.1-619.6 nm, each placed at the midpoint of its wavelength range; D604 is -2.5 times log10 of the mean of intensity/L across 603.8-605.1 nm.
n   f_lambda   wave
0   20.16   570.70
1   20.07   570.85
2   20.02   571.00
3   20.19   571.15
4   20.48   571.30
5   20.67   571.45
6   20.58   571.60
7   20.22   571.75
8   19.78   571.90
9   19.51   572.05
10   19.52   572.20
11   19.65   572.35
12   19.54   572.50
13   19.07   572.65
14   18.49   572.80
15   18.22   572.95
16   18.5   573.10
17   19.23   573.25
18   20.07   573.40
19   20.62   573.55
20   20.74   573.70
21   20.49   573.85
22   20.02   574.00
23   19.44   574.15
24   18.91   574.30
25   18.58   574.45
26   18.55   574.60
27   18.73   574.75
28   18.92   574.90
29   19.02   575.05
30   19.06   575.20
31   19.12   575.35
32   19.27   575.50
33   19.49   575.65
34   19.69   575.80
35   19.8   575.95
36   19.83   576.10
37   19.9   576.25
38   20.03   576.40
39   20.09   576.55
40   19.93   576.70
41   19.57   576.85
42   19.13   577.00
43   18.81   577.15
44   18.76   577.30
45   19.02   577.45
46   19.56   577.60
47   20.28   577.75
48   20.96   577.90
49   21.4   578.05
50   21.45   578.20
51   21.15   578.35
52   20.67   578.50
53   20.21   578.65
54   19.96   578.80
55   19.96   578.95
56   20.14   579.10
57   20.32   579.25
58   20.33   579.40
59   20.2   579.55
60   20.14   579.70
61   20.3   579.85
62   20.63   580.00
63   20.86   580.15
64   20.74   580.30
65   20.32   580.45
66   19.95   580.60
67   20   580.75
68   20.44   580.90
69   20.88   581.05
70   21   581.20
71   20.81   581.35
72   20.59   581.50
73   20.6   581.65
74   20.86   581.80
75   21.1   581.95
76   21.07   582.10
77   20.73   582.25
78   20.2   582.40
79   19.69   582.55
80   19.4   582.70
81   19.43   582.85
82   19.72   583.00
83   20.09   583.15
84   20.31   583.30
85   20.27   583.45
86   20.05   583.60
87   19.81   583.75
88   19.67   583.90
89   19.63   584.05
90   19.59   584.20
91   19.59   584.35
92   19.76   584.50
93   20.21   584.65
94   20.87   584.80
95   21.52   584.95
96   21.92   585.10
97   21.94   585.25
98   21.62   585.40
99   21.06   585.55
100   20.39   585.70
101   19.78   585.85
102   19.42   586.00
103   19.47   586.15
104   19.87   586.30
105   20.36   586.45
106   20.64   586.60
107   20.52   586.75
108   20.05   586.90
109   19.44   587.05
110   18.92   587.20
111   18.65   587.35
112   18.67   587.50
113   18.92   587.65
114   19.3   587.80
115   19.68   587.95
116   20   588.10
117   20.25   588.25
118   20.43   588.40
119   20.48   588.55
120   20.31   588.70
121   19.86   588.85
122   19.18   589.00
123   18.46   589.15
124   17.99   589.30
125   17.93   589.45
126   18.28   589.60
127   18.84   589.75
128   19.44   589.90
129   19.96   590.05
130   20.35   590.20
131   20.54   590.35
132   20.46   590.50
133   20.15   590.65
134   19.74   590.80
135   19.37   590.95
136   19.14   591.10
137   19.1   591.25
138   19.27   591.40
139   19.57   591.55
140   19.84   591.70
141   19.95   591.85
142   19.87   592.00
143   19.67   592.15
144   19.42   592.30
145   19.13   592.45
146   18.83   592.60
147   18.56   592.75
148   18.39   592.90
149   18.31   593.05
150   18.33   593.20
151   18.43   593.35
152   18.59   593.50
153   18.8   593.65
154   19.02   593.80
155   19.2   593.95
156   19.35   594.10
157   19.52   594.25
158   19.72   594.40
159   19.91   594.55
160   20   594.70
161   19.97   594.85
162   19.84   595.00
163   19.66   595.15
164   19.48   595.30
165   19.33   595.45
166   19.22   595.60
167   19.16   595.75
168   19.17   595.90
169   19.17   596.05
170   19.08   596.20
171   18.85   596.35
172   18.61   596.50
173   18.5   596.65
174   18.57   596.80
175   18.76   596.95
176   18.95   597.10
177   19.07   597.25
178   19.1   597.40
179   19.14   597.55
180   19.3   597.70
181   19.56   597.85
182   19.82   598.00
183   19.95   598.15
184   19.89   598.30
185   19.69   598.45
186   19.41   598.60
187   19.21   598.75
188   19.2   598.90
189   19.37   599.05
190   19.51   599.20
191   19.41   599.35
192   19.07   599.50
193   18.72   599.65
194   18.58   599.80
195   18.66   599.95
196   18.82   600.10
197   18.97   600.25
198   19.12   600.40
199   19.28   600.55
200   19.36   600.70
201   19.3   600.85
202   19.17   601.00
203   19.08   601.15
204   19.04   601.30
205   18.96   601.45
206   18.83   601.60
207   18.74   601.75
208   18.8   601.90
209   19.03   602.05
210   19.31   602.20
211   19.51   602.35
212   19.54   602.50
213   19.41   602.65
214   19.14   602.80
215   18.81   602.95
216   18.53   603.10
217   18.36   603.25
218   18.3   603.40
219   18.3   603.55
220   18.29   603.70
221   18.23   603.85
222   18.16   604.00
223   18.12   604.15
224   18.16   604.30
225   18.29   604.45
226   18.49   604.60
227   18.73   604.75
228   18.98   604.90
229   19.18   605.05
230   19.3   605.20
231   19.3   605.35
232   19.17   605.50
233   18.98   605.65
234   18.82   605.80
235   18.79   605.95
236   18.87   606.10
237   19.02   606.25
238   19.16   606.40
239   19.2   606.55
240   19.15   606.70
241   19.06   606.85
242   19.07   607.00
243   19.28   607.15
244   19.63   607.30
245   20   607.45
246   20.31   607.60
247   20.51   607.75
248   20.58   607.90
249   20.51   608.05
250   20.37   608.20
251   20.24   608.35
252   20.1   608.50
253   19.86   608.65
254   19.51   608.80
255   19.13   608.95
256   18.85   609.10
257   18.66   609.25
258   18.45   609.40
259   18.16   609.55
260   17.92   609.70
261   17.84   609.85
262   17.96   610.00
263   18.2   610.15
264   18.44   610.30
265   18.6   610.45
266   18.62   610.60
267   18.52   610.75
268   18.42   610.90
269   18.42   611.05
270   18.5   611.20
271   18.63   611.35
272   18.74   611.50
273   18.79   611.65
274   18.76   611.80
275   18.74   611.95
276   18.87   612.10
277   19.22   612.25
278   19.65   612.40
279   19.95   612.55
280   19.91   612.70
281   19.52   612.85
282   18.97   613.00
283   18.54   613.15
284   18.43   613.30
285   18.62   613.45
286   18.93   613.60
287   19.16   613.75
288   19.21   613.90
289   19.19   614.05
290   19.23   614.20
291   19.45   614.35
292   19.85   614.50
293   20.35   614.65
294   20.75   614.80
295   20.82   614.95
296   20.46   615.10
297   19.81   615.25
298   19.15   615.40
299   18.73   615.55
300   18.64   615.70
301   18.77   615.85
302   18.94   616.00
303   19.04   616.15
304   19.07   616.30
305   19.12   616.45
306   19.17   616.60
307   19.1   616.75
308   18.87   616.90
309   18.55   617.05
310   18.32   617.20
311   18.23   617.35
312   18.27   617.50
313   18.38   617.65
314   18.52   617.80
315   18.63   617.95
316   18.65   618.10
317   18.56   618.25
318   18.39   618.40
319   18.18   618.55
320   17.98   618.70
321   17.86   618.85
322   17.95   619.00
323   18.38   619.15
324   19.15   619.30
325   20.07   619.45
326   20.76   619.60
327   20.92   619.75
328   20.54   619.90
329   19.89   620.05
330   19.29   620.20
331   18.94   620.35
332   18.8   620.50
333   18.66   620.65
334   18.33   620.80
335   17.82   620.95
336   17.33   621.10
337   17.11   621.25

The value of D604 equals 0.04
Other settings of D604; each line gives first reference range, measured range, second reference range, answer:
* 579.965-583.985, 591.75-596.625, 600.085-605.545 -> 0.02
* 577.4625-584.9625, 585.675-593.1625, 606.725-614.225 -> 0.03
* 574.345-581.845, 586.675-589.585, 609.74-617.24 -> 0.02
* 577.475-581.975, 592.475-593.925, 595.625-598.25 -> 0.05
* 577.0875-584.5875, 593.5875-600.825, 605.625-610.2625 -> 0.02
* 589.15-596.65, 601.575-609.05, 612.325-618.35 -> 0.00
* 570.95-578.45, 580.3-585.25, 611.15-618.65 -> -0.04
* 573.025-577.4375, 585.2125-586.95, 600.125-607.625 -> -0.06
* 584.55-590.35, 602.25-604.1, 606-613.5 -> 0.03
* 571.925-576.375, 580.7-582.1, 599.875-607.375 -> -0.08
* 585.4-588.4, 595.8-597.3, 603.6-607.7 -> 0.03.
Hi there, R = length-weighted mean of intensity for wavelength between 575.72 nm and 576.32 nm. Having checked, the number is 19.8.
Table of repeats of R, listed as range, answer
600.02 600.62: 19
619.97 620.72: 19.1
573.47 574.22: 20.3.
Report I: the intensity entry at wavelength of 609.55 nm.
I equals 18.16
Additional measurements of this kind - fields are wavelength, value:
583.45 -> 20.27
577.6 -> 19.56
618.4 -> 18.39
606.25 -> 19.02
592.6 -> 18.83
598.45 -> 19.69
